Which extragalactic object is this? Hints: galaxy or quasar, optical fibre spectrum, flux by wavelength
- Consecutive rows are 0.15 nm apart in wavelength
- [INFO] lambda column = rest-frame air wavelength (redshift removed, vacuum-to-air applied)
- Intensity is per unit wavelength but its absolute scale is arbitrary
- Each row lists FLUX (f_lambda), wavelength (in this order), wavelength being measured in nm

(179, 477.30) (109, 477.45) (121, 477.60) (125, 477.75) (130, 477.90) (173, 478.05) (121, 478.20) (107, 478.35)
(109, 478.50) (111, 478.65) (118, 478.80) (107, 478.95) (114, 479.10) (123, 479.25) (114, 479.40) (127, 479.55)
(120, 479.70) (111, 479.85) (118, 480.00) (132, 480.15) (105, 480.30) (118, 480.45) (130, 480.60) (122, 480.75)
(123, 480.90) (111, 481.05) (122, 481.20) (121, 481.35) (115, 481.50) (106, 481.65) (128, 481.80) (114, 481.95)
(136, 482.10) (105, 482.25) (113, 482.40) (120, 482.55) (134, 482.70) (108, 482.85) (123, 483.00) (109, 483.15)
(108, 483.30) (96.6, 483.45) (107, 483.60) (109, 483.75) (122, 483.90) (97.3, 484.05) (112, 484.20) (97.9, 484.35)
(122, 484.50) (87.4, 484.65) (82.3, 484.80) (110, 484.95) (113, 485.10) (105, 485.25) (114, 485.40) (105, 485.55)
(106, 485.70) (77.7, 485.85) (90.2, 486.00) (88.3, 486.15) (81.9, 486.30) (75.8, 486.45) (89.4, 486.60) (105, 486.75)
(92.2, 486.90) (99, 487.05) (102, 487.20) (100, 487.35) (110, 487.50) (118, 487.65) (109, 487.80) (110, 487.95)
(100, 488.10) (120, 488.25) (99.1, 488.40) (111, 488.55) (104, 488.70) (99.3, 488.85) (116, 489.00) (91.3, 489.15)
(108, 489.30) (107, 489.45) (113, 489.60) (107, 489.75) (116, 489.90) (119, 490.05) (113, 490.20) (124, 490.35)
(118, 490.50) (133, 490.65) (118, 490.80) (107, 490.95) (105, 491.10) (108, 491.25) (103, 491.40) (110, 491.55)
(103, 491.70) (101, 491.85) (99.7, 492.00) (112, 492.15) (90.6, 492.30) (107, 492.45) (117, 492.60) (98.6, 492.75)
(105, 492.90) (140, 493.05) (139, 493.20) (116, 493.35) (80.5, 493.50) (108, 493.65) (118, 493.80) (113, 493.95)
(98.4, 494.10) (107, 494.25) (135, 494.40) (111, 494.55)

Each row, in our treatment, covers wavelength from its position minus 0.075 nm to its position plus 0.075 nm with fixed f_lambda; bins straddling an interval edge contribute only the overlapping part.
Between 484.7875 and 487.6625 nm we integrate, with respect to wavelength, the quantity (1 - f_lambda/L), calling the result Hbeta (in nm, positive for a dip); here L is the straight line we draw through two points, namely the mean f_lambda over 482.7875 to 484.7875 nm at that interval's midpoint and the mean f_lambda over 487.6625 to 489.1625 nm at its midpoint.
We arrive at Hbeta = 0.24 nm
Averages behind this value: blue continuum 107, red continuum 107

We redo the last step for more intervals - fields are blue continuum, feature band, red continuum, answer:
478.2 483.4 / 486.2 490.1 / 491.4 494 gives 0.290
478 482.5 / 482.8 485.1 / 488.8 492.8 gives 0.183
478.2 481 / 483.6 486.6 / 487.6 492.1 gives 0.357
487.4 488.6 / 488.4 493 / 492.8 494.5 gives 0.118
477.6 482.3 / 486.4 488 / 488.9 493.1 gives 0.173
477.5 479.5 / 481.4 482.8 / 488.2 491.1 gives -0.011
